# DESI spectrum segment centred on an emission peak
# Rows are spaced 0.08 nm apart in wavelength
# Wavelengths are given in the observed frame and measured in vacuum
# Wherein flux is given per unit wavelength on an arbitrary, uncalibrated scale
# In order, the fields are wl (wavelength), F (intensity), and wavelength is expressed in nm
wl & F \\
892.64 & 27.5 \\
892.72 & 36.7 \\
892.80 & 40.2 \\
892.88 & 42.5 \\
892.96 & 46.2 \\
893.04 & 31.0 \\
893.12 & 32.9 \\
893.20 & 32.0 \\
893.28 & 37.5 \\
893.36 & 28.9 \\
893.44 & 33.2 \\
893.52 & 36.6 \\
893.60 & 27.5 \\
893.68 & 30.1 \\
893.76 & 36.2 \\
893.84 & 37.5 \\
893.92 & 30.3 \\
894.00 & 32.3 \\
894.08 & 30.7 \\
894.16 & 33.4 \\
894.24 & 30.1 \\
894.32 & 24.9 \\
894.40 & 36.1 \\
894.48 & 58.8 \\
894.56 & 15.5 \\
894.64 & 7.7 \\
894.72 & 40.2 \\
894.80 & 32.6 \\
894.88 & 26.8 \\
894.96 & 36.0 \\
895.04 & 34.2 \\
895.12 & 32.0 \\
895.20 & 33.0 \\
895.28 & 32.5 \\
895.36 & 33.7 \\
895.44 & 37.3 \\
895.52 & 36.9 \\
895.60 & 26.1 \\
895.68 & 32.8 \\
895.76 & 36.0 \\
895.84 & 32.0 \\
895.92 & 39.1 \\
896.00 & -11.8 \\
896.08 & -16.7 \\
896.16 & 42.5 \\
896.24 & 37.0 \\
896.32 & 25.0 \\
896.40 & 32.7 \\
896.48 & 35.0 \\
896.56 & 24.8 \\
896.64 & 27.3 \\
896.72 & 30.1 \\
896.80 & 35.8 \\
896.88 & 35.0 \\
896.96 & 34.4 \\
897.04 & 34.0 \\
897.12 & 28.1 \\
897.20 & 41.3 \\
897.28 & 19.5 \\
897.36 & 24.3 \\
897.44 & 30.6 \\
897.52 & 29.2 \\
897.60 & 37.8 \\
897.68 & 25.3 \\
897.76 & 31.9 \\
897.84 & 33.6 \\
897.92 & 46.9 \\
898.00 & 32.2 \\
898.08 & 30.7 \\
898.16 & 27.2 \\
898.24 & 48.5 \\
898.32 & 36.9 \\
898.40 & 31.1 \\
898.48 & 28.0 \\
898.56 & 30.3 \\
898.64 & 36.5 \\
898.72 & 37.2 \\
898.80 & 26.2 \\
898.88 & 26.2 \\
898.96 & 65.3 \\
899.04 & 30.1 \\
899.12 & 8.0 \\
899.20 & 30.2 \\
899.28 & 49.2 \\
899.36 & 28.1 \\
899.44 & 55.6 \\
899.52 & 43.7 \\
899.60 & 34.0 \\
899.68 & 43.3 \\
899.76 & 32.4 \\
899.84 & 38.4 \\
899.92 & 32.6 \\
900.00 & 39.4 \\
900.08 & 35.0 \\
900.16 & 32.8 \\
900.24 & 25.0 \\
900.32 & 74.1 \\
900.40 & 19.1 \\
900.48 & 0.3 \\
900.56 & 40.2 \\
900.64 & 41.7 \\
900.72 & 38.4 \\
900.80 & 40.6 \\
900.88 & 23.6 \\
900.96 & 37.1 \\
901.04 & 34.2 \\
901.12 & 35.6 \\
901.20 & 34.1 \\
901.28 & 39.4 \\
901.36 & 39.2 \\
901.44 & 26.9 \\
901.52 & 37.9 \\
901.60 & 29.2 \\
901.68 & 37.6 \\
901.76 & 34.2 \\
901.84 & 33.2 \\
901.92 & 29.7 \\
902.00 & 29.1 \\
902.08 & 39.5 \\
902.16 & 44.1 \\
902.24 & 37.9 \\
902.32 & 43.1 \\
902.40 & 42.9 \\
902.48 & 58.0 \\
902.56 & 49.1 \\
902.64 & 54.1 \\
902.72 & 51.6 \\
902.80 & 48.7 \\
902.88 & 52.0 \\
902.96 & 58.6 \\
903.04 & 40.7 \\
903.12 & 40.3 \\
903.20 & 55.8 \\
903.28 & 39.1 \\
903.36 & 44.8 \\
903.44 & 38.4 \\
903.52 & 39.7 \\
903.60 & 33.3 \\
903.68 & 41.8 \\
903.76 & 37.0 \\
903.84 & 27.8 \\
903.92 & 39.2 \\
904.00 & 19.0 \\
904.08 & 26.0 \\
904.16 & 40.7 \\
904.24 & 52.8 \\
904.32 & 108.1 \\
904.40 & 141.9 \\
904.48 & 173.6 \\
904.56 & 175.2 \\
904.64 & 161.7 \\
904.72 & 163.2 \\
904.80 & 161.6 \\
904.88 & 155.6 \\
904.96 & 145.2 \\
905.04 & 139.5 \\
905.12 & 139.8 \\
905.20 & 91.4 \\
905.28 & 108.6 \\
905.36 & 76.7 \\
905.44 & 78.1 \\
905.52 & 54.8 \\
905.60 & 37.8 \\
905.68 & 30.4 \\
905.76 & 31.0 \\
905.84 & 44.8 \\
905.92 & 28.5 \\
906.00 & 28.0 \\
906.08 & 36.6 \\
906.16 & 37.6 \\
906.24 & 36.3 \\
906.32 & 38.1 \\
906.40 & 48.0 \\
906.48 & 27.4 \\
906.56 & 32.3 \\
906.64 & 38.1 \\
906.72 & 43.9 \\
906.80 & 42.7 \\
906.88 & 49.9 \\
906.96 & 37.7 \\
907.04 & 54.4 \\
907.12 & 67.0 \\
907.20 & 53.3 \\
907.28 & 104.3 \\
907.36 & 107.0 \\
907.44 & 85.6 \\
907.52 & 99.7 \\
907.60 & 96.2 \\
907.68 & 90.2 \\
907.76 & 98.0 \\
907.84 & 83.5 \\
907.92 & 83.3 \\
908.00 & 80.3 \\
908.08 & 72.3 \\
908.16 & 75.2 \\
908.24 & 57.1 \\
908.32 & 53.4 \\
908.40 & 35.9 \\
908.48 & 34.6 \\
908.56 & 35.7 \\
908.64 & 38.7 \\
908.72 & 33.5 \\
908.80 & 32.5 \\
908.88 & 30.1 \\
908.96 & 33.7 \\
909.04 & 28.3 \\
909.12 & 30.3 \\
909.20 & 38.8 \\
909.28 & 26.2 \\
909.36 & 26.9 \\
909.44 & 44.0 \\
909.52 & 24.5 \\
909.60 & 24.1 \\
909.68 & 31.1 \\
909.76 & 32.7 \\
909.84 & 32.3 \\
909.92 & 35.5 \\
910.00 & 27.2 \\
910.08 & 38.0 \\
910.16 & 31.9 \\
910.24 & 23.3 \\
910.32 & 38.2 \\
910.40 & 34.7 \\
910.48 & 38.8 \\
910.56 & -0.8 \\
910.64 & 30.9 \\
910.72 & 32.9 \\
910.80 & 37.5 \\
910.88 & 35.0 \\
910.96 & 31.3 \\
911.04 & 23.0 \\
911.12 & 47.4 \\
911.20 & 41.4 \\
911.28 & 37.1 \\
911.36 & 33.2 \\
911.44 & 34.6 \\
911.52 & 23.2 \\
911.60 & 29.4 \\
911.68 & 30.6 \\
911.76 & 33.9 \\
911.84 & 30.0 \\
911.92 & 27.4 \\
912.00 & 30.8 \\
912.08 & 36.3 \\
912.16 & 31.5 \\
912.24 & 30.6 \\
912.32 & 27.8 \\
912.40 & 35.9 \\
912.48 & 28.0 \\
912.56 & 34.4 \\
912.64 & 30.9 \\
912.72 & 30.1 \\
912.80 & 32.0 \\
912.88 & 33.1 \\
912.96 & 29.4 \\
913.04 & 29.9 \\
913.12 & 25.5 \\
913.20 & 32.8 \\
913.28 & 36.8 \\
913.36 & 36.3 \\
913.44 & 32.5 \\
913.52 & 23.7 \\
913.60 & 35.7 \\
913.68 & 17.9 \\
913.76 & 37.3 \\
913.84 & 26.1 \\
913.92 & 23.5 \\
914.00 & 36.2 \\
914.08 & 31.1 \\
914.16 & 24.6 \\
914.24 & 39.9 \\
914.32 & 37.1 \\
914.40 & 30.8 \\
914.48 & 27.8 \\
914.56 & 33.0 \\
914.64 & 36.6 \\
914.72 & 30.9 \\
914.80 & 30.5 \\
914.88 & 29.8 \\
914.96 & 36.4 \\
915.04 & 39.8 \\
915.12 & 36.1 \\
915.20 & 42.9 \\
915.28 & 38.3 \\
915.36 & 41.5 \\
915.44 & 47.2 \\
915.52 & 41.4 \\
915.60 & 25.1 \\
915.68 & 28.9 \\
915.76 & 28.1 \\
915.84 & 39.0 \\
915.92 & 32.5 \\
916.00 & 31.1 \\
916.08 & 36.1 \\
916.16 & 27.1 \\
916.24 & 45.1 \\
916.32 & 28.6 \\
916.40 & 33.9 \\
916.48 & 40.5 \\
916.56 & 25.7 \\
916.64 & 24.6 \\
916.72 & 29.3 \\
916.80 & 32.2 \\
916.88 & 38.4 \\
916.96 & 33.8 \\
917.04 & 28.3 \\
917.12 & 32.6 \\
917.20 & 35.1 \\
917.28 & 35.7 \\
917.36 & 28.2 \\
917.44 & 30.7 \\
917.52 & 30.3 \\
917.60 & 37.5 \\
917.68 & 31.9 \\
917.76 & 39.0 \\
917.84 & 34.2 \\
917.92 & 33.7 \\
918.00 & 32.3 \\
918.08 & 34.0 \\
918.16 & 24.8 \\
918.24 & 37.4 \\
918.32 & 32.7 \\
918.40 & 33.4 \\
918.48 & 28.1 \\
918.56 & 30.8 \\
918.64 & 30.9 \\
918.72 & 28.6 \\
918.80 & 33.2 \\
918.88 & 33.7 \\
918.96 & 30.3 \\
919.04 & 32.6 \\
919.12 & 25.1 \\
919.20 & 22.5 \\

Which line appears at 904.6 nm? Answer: H-alpha 6563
